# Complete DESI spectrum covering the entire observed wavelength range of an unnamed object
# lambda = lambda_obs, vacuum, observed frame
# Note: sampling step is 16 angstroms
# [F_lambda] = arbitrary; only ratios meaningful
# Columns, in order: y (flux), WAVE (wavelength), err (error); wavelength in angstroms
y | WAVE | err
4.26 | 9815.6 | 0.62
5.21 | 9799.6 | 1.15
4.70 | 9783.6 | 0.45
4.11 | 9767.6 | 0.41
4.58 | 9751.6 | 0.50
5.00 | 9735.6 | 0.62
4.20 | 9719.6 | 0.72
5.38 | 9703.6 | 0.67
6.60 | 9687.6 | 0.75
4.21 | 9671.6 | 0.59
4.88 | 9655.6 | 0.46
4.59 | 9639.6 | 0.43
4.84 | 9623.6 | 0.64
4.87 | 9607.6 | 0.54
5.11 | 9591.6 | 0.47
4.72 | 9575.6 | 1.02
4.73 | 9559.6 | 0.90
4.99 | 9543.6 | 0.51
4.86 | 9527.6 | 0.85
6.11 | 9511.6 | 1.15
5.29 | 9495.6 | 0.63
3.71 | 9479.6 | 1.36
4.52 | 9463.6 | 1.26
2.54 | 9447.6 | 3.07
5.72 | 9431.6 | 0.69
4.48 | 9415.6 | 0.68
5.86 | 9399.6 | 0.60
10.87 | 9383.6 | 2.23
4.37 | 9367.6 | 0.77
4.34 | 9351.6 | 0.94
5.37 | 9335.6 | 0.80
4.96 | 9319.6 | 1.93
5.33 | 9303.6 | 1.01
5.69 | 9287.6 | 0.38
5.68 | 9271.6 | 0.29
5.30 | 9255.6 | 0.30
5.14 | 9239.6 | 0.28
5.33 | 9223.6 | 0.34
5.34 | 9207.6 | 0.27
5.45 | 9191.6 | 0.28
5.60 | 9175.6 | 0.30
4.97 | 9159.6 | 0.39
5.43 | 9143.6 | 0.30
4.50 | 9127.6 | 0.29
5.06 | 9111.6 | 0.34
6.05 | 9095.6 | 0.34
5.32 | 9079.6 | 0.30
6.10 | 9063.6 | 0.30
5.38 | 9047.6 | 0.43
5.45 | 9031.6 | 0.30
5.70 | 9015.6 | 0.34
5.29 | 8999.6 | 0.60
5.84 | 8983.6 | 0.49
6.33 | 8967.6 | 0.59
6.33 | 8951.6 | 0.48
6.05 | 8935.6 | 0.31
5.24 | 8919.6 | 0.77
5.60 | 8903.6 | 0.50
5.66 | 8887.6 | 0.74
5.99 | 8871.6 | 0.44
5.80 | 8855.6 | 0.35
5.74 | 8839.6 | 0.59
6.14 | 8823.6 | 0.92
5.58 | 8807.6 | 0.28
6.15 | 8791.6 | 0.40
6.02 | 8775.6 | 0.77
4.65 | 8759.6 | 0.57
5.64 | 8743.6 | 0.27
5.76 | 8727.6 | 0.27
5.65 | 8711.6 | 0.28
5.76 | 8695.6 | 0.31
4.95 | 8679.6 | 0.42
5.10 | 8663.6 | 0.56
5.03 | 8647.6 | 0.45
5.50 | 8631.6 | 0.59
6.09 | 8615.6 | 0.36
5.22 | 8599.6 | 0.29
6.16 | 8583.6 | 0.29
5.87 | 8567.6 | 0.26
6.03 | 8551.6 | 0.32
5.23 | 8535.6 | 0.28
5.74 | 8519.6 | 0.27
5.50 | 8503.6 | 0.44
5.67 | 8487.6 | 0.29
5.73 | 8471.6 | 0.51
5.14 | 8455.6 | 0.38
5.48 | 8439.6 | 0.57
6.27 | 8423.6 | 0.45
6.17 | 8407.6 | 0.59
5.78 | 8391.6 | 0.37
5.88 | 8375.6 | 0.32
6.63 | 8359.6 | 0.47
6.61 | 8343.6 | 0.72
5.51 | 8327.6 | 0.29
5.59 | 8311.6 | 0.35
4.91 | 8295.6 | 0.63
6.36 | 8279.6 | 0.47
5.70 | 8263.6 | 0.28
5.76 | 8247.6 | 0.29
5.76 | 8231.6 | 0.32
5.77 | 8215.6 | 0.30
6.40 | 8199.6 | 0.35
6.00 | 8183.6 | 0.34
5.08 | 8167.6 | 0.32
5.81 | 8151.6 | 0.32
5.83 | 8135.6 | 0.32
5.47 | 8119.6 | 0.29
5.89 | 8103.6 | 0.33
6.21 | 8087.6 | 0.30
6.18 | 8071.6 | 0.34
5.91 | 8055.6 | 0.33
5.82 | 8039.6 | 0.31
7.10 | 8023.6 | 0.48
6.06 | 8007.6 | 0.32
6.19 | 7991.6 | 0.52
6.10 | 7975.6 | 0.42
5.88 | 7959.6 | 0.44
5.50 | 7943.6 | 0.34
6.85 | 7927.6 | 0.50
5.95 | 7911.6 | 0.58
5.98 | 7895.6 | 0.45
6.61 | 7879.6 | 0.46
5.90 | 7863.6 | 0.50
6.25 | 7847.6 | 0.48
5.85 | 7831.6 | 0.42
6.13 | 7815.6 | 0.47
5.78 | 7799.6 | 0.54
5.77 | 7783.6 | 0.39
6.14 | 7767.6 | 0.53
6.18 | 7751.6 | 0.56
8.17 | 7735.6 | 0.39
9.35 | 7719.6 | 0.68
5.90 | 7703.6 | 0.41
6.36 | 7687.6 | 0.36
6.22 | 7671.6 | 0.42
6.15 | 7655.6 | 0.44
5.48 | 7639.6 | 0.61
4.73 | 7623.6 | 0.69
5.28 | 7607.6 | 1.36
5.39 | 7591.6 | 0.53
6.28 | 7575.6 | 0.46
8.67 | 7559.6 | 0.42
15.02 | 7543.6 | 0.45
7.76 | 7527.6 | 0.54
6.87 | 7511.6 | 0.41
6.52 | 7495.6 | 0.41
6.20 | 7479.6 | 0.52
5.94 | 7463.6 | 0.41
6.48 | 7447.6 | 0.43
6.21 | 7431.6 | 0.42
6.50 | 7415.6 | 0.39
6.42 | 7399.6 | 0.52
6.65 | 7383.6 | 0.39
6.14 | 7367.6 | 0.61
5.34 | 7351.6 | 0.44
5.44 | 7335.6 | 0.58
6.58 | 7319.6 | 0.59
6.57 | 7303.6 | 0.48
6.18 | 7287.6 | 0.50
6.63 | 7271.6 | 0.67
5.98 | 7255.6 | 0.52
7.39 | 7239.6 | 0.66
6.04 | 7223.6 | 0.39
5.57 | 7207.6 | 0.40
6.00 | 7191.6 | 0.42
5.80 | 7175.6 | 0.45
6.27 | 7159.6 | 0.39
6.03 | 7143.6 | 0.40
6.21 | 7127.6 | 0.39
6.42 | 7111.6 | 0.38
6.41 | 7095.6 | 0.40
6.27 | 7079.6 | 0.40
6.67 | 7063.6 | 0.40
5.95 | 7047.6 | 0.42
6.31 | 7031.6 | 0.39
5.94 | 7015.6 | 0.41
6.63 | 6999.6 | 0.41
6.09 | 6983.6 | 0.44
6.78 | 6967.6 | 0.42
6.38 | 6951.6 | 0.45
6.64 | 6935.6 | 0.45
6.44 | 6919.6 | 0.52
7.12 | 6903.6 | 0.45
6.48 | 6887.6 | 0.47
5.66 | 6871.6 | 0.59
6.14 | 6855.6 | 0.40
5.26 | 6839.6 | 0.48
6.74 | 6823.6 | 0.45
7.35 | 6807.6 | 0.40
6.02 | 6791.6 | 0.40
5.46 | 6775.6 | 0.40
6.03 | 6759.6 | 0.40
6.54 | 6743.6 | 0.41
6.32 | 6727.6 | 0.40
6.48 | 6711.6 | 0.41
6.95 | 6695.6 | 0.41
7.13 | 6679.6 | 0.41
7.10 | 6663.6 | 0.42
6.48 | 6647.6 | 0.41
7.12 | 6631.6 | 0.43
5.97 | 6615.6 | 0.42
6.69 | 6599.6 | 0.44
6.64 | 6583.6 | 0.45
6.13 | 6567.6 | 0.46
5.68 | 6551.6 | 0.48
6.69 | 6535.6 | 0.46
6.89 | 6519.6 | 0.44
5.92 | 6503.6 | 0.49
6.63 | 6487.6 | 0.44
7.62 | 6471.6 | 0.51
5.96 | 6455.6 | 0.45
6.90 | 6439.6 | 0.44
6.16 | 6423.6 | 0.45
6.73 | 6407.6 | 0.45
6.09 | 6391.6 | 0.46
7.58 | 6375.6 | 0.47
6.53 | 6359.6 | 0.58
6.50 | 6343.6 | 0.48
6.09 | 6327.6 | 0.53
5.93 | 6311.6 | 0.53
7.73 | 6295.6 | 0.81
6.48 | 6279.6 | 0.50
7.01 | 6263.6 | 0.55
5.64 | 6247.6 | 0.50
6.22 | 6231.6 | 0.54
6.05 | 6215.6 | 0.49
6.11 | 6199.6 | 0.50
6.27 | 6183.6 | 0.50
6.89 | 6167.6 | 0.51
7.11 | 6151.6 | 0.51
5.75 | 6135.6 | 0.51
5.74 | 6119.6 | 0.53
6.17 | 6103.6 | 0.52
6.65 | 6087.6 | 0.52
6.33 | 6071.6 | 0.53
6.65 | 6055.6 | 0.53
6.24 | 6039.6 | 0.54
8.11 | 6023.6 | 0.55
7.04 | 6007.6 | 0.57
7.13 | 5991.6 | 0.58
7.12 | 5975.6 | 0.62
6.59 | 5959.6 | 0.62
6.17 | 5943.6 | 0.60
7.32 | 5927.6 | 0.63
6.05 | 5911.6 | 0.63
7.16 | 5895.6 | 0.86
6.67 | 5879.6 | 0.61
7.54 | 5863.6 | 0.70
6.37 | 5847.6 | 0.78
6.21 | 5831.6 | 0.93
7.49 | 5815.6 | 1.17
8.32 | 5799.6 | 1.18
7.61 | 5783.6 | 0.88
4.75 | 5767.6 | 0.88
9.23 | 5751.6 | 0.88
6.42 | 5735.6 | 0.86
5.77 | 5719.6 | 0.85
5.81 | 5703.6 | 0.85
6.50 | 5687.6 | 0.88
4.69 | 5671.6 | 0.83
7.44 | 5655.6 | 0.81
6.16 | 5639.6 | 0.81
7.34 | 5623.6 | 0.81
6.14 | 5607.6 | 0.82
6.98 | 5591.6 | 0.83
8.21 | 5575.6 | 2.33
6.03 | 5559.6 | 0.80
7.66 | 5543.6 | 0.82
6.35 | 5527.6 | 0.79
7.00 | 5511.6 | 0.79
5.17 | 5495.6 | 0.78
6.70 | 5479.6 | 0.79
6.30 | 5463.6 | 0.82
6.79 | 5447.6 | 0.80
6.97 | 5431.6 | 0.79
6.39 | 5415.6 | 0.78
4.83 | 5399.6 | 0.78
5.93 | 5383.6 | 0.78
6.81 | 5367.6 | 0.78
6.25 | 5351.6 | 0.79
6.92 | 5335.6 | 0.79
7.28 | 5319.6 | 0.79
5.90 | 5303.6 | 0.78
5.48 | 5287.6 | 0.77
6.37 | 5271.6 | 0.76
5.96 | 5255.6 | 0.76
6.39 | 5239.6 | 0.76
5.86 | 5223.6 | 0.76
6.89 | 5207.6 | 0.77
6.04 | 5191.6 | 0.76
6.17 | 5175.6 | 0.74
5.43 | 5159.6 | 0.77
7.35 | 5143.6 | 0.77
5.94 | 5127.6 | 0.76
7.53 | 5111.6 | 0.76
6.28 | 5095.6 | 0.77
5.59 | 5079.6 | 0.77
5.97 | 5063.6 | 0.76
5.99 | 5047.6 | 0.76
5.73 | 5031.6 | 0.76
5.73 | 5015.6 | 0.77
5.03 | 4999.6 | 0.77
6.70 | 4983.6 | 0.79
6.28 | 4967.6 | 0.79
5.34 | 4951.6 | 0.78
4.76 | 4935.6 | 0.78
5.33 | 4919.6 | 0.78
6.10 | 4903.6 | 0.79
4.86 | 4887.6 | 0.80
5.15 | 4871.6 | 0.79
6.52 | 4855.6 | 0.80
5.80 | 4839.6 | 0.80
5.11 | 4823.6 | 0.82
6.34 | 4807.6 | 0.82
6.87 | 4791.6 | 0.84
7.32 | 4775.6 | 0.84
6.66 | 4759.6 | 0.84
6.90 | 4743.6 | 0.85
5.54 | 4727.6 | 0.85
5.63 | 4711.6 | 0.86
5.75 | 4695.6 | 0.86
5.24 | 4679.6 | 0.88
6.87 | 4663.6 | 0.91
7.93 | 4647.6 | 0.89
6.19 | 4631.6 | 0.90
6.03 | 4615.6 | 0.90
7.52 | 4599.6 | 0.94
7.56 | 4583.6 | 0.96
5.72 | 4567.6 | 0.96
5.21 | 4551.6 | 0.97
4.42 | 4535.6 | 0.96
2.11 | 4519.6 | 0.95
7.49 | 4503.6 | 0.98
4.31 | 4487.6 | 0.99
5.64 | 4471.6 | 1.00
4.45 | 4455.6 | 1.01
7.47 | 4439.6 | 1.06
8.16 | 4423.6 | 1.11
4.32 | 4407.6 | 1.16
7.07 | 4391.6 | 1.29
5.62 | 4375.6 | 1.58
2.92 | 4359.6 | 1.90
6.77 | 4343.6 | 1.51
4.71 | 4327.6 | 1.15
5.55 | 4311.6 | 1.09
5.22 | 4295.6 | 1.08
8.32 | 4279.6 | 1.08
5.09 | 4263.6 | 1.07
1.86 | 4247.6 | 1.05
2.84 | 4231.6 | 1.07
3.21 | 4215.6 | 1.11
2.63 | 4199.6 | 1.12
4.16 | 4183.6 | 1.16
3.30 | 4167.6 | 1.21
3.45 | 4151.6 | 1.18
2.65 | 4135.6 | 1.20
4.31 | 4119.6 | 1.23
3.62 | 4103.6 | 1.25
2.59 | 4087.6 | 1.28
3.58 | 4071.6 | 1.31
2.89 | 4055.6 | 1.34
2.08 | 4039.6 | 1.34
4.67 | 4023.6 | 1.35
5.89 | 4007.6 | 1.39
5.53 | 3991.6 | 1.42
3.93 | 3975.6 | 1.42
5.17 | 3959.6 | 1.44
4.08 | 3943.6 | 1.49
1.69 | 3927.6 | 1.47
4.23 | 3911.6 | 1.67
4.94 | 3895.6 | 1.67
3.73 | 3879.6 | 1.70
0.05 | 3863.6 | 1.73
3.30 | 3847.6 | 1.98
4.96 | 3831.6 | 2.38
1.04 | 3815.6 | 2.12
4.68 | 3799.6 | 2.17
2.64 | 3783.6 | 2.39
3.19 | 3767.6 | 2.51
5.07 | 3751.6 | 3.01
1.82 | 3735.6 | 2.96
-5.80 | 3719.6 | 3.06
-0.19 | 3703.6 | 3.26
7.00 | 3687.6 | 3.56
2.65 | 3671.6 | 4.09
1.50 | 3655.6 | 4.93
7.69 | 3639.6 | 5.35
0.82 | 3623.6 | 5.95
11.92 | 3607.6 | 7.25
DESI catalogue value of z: 0.148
